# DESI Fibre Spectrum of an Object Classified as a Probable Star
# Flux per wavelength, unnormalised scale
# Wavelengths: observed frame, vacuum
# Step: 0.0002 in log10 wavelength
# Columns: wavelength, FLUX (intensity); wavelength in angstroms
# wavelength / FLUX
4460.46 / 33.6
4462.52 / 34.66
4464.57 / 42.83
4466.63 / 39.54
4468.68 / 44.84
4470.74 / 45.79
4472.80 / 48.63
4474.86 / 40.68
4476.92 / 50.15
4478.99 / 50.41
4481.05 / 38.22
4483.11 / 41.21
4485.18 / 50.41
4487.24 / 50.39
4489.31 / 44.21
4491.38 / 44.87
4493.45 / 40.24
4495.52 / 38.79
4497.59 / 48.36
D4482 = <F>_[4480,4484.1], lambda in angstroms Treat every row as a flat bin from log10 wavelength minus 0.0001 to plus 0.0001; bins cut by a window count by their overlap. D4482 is 39.8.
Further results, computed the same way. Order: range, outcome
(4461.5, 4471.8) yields 41.6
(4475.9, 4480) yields 50.2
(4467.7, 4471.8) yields 45.3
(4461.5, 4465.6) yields 38.8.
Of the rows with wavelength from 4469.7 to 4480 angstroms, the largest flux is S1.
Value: 50.41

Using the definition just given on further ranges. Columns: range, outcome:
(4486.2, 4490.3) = 50.39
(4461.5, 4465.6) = 42.83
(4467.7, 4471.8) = 45.79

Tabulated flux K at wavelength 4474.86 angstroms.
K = 40.68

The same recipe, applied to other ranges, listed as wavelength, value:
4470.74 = 45.79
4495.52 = 38.79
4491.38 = 44.87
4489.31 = 44.21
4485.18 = 50.41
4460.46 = 33.6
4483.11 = 41.21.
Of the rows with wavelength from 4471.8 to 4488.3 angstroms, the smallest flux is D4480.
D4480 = 38.22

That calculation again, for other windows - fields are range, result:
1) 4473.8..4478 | 40.68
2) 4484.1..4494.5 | 40.24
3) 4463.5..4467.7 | 39.54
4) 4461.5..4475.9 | 34.66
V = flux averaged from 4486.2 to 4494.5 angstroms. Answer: 44.9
